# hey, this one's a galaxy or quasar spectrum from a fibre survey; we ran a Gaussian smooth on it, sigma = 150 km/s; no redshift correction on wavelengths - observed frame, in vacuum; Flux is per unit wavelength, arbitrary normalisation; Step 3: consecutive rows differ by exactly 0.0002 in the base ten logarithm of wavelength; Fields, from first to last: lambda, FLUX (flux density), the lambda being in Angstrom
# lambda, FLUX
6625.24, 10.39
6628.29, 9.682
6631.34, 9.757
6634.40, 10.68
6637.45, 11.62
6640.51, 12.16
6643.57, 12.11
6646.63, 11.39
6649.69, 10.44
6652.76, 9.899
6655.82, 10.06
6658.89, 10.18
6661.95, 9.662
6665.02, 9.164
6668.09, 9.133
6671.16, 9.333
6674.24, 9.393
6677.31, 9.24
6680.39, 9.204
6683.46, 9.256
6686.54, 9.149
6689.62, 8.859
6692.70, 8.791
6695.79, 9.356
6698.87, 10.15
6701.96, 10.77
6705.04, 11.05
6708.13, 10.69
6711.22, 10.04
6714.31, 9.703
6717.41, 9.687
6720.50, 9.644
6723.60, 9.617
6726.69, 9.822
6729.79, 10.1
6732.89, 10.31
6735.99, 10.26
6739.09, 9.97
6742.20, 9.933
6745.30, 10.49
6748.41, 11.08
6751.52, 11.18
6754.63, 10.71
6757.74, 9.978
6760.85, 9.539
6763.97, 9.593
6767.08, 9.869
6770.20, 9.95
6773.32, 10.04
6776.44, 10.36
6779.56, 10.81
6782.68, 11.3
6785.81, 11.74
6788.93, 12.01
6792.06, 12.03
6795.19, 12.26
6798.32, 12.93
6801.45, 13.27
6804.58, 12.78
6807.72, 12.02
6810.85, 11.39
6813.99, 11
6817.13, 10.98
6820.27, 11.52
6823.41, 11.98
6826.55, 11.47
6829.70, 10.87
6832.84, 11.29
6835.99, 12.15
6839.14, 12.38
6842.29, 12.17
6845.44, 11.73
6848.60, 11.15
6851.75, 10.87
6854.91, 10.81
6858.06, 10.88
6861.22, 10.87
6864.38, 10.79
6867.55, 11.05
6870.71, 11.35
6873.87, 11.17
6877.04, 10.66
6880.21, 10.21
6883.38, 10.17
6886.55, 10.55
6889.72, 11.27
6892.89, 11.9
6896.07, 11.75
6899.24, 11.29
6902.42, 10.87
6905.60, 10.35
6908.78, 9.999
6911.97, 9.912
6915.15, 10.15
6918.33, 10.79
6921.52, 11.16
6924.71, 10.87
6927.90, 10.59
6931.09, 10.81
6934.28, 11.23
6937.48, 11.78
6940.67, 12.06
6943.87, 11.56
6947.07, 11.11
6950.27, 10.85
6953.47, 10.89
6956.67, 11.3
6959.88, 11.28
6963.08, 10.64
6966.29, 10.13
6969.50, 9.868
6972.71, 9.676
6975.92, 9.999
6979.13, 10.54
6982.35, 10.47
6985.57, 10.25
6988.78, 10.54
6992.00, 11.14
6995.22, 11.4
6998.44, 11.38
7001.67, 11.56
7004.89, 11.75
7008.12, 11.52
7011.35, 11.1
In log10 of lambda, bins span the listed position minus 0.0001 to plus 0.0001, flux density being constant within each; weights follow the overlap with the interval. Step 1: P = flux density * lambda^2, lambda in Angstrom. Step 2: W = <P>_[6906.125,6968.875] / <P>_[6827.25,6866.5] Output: 0.99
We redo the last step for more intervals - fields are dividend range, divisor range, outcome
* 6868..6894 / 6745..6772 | 1.10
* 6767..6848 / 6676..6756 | 1.19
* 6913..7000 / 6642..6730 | 1.19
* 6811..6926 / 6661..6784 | 1.16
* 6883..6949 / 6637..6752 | 1.17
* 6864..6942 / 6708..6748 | 1.15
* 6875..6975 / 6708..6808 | 1.06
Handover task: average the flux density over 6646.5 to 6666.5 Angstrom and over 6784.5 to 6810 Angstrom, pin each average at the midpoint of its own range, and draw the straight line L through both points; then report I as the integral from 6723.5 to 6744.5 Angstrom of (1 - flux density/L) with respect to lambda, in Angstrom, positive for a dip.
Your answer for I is 2.4 Angstrom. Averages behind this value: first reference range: 10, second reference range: 12.4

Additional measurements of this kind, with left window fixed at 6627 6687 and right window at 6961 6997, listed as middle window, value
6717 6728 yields 0.5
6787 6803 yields -3.5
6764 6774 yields 0.3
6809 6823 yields -1.4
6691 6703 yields 0.5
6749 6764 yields -0.2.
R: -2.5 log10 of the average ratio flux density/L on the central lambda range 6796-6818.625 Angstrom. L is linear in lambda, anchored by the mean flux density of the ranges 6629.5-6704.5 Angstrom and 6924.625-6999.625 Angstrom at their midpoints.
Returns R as -0.16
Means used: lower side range 10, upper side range 10.8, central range 12.1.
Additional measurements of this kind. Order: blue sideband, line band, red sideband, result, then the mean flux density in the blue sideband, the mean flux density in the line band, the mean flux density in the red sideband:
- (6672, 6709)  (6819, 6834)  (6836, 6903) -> -0.06 mag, 9.63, 11.4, 11.2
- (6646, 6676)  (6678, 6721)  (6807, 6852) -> 0.05 mag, 9.81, 9.73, 11.5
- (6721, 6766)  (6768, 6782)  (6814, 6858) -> 0.03 mag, 10.2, 10.3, 11.5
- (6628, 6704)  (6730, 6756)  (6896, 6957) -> -0.02 mag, 9.99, 10.5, 10.9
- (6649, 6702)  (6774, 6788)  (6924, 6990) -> -0.11 mag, 9.51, 11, 10.8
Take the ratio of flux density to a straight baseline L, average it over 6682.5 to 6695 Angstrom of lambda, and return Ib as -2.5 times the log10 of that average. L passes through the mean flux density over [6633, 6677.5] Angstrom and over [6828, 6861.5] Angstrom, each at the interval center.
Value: 0.17 mag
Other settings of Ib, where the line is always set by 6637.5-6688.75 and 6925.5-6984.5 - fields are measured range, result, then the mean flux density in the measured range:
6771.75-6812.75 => -0.14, 11.8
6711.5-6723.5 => 0.05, 9.7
